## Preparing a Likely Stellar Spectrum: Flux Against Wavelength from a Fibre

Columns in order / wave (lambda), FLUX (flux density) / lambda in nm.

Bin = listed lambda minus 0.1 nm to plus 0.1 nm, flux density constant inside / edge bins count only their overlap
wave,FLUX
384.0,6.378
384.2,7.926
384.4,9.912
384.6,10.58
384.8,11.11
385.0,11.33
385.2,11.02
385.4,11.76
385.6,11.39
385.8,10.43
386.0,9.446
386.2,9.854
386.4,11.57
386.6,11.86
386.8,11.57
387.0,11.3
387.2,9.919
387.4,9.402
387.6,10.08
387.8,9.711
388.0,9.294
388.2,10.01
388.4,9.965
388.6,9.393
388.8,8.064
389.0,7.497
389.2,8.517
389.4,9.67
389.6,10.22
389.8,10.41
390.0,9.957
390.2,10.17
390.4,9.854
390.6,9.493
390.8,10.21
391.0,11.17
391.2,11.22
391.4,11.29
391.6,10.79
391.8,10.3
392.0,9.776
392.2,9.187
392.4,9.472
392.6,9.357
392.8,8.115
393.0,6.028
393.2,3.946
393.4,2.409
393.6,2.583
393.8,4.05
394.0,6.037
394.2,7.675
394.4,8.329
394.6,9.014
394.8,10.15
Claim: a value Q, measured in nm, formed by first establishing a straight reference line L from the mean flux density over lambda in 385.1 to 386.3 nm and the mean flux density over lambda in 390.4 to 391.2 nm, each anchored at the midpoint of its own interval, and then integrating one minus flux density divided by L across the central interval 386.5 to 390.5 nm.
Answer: 0.25 nm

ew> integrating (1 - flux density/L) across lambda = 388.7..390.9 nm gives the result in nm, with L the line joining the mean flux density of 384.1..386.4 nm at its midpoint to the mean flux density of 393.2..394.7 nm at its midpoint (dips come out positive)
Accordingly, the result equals -0.44 nm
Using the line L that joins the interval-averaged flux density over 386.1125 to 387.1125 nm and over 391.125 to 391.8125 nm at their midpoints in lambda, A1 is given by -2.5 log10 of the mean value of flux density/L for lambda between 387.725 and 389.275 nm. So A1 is 0.22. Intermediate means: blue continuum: 11.2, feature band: 9.05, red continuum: 11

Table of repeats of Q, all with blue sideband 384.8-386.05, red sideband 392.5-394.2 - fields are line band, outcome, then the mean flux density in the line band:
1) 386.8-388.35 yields -0.10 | 10.1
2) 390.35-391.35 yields -0.46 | 10.5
